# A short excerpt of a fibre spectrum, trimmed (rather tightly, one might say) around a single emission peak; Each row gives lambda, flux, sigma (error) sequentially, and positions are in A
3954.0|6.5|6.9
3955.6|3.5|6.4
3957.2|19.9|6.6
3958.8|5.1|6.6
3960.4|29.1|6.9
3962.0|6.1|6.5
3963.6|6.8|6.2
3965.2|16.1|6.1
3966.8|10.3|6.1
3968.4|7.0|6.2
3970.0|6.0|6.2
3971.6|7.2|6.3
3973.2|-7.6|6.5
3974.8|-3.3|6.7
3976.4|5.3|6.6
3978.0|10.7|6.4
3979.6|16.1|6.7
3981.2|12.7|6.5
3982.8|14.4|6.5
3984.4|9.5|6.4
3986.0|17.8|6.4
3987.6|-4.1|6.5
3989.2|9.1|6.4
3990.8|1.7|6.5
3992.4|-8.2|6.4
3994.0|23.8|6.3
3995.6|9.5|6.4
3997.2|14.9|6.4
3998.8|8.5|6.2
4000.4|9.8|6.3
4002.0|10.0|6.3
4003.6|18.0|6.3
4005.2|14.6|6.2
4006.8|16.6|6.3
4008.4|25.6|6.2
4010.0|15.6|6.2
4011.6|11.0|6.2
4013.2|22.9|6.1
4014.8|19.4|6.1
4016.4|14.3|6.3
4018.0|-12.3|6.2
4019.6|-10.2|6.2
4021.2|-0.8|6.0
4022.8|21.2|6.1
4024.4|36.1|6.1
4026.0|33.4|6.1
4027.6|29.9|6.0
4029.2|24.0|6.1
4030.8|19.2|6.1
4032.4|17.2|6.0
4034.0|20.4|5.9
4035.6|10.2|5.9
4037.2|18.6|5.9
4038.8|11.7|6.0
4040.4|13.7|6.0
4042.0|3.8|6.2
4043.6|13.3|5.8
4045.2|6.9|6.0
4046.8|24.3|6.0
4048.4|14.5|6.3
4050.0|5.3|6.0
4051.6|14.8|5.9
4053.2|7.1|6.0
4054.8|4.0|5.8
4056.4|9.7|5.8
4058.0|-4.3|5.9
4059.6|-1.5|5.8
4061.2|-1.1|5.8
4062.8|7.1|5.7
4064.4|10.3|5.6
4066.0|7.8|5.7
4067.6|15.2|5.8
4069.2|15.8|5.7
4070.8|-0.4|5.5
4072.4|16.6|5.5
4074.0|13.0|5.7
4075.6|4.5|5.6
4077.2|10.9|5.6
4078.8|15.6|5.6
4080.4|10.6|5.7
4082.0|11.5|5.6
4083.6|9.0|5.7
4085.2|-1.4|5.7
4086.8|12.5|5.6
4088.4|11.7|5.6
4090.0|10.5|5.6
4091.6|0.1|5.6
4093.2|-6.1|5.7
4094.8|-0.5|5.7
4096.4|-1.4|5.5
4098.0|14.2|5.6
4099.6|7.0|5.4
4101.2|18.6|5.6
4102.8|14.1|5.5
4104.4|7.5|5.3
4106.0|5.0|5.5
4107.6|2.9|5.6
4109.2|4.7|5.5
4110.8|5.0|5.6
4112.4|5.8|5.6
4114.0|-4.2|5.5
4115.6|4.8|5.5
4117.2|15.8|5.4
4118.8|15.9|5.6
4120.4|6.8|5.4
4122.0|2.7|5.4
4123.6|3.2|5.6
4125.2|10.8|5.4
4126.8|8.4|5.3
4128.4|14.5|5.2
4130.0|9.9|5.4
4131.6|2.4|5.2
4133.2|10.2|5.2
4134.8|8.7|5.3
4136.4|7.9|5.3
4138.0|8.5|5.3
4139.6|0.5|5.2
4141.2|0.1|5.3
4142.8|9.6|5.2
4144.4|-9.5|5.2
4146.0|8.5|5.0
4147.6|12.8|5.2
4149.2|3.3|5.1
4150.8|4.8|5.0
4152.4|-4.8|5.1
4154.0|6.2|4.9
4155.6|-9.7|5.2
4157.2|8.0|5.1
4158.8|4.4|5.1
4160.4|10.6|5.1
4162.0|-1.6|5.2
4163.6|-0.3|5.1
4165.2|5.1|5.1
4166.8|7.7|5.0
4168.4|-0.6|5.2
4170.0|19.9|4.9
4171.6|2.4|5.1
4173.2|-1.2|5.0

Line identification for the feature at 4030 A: Lyman alpha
